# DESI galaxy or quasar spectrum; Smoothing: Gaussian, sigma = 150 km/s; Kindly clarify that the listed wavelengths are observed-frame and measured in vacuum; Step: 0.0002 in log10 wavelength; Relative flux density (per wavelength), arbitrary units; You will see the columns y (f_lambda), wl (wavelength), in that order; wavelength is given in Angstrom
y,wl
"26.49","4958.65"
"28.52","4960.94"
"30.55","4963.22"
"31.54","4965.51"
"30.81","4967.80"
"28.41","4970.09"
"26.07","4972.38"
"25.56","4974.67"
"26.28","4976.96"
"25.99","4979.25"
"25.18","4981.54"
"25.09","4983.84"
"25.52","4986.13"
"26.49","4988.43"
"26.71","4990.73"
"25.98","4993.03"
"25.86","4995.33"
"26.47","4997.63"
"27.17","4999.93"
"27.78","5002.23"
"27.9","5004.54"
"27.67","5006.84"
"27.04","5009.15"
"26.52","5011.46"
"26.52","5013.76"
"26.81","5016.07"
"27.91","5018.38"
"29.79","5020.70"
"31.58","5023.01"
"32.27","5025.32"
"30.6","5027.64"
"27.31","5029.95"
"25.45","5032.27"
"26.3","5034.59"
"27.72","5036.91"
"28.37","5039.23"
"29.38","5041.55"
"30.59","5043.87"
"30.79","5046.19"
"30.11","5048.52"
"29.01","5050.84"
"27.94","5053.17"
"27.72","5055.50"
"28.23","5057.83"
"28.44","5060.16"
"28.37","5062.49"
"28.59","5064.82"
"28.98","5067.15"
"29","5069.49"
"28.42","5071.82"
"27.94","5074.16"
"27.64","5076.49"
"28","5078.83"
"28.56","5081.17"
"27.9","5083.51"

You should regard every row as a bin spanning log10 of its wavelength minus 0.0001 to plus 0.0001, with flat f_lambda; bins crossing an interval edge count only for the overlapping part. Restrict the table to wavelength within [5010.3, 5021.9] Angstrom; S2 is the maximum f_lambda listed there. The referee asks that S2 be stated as 29.79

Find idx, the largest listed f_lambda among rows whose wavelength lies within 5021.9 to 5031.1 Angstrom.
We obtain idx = 32.27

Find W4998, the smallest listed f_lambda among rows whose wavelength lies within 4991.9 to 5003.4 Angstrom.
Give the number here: 25.86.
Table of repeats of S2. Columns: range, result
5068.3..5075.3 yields 29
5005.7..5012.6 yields 27.67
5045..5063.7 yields 30.79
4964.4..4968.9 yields 31.54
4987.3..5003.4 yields 27.78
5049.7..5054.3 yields 29.01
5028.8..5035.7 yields 27.31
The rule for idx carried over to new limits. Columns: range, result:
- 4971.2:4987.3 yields 26.28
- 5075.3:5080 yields 28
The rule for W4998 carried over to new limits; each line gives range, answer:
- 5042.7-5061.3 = 27.72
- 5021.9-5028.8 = 30.6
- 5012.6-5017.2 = 26.52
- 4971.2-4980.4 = 25.56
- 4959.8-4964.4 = 28.52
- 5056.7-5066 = 28.23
